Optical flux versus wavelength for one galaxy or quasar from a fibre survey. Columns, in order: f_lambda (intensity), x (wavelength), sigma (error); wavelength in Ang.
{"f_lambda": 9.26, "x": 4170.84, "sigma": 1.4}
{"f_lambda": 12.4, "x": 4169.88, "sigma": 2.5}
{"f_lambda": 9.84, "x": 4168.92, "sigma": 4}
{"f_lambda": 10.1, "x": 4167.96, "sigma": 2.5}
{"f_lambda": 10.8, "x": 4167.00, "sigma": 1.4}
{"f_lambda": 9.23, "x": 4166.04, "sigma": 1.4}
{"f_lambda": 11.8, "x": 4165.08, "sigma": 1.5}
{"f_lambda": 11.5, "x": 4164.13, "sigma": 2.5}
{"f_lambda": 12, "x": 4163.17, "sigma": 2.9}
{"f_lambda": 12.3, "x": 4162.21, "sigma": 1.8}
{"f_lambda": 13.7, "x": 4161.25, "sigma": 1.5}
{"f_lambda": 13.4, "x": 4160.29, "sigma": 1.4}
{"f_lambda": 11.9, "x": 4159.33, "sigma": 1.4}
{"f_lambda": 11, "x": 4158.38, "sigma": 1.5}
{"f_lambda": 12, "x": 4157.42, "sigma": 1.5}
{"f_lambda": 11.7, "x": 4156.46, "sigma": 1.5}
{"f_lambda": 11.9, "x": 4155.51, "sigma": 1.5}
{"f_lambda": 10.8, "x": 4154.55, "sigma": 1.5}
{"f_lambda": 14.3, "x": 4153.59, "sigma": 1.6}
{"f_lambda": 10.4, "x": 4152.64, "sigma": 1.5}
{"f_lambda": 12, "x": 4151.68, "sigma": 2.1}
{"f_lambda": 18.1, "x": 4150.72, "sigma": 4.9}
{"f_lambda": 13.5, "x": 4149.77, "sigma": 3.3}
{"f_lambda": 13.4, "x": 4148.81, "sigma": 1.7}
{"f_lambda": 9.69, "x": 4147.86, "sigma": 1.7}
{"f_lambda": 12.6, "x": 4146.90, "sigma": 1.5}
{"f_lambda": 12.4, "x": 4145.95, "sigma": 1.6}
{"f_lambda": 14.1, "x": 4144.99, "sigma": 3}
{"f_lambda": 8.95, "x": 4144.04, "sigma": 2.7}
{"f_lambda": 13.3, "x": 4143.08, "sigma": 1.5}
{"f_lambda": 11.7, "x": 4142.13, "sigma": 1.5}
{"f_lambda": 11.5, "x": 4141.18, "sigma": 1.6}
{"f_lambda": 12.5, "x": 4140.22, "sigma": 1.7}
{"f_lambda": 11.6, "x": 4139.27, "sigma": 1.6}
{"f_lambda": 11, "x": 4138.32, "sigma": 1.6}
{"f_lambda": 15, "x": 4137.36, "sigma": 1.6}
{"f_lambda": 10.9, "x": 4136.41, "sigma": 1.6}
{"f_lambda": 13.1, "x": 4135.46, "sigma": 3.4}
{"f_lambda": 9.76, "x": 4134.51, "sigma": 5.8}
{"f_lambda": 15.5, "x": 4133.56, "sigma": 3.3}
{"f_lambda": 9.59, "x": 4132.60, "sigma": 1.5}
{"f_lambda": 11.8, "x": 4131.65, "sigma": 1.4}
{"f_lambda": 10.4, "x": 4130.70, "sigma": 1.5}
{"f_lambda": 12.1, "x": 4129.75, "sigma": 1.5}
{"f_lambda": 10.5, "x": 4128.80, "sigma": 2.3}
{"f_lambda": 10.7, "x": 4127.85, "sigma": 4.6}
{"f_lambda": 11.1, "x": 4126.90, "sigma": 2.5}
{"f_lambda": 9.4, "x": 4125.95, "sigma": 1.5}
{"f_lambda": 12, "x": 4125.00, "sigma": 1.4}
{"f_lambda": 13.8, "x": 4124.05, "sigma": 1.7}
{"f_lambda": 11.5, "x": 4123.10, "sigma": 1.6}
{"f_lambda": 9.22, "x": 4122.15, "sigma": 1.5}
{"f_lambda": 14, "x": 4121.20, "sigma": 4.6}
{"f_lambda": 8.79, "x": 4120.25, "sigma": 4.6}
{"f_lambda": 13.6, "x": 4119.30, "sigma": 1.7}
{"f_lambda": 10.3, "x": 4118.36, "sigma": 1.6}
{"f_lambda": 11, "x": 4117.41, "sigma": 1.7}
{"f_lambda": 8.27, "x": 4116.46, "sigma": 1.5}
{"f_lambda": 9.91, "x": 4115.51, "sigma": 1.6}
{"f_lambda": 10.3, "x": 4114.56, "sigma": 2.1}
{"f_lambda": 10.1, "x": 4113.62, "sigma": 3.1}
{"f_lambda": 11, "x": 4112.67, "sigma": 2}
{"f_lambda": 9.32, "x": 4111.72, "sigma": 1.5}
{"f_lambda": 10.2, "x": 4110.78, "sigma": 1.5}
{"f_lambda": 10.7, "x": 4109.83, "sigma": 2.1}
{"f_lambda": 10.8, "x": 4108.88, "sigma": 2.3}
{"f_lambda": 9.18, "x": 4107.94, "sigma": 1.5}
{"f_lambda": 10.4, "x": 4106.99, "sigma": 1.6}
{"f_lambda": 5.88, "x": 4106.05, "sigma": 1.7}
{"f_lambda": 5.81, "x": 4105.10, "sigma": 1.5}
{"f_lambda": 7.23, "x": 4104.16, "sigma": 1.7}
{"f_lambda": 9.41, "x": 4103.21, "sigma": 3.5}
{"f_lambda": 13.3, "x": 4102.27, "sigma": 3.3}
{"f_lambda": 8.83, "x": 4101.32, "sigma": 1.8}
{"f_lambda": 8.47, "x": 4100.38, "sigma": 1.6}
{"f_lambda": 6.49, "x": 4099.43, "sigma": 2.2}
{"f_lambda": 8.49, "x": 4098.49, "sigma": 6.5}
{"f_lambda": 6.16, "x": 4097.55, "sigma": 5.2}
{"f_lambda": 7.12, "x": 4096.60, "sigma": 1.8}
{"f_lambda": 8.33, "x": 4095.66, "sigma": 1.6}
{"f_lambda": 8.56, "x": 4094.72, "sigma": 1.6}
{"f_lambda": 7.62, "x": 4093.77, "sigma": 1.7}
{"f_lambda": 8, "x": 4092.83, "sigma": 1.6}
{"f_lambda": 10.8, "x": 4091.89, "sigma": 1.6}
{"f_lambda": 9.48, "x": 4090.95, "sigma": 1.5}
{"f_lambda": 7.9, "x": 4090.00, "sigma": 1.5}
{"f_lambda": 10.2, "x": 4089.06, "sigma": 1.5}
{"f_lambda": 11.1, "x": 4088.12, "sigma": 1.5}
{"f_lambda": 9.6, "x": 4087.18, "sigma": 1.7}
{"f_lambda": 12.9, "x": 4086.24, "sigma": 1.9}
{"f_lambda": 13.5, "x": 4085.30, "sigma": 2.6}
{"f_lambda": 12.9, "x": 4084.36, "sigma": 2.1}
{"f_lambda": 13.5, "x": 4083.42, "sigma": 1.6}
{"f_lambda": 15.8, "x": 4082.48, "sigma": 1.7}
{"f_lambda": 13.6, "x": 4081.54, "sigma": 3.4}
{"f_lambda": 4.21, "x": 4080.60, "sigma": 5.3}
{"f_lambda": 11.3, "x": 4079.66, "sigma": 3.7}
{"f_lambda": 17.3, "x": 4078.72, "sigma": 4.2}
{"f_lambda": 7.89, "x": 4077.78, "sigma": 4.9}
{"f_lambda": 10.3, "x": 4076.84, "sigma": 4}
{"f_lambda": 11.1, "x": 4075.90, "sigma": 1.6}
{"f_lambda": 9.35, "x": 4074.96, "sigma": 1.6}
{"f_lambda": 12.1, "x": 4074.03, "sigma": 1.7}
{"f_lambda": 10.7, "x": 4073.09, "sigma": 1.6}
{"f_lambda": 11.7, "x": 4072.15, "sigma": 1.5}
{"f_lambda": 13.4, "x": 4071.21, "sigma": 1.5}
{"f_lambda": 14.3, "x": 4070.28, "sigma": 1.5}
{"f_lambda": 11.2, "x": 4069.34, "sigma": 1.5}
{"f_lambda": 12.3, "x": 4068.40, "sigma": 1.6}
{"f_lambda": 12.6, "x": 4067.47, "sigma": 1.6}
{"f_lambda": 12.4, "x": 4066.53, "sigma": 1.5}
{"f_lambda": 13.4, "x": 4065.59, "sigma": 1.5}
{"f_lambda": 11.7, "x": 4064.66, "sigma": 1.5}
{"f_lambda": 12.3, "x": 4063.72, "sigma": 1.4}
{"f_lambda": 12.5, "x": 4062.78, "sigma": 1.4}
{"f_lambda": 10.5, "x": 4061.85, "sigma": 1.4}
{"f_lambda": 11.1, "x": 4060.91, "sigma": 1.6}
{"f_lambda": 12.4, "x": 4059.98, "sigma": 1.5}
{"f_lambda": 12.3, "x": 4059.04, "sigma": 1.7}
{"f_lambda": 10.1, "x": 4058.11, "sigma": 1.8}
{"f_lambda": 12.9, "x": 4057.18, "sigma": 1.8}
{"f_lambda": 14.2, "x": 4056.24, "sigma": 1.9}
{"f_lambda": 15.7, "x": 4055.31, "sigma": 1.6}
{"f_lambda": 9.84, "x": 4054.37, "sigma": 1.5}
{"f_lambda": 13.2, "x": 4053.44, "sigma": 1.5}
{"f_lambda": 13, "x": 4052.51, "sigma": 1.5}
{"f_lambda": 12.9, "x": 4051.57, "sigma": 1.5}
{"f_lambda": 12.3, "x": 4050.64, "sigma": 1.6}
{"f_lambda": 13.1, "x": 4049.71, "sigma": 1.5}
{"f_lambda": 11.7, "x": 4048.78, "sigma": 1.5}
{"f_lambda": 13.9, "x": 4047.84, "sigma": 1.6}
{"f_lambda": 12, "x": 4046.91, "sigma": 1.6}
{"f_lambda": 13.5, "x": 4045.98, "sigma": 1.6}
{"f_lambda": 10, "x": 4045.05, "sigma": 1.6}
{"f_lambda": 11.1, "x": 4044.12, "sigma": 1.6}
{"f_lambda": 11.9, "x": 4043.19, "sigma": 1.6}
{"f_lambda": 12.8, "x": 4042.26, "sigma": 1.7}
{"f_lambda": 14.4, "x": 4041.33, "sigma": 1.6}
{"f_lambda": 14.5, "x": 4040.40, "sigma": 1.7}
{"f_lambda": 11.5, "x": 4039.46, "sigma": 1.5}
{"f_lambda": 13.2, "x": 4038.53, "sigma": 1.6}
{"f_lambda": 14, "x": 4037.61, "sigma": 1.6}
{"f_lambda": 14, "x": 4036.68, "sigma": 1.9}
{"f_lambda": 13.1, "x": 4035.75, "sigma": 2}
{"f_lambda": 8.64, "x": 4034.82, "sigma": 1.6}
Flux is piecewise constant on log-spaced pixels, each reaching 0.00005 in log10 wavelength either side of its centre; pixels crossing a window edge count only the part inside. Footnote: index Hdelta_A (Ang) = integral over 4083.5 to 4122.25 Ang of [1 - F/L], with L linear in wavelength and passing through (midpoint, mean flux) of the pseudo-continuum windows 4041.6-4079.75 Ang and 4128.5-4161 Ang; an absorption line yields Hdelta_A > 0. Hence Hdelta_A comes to 7.90 Ang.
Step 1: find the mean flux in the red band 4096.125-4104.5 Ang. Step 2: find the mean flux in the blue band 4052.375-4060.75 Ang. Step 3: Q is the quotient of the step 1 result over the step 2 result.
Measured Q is 0.7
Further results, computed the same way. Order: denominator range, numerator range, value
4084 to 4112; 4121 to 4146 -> 1.26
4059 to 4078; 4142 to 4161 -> 1.06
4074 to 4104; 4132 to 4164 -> 1.21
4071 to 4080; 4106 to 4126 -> 0.92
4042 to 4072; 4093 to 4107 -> 0.65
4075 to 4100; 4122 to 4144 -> 1.15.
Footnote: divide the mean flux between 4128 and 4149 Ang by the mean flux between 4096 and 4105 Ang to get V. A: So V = 1.43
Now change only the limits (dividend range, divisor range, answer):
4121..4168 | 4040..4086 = 0.97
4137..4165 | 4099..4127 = 1.23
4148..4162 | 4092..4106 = 1.55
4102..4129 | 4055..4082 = 0.86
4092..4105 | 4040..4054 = 0.66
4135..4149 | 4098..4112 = 1.35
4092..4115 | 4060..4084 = 0.75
